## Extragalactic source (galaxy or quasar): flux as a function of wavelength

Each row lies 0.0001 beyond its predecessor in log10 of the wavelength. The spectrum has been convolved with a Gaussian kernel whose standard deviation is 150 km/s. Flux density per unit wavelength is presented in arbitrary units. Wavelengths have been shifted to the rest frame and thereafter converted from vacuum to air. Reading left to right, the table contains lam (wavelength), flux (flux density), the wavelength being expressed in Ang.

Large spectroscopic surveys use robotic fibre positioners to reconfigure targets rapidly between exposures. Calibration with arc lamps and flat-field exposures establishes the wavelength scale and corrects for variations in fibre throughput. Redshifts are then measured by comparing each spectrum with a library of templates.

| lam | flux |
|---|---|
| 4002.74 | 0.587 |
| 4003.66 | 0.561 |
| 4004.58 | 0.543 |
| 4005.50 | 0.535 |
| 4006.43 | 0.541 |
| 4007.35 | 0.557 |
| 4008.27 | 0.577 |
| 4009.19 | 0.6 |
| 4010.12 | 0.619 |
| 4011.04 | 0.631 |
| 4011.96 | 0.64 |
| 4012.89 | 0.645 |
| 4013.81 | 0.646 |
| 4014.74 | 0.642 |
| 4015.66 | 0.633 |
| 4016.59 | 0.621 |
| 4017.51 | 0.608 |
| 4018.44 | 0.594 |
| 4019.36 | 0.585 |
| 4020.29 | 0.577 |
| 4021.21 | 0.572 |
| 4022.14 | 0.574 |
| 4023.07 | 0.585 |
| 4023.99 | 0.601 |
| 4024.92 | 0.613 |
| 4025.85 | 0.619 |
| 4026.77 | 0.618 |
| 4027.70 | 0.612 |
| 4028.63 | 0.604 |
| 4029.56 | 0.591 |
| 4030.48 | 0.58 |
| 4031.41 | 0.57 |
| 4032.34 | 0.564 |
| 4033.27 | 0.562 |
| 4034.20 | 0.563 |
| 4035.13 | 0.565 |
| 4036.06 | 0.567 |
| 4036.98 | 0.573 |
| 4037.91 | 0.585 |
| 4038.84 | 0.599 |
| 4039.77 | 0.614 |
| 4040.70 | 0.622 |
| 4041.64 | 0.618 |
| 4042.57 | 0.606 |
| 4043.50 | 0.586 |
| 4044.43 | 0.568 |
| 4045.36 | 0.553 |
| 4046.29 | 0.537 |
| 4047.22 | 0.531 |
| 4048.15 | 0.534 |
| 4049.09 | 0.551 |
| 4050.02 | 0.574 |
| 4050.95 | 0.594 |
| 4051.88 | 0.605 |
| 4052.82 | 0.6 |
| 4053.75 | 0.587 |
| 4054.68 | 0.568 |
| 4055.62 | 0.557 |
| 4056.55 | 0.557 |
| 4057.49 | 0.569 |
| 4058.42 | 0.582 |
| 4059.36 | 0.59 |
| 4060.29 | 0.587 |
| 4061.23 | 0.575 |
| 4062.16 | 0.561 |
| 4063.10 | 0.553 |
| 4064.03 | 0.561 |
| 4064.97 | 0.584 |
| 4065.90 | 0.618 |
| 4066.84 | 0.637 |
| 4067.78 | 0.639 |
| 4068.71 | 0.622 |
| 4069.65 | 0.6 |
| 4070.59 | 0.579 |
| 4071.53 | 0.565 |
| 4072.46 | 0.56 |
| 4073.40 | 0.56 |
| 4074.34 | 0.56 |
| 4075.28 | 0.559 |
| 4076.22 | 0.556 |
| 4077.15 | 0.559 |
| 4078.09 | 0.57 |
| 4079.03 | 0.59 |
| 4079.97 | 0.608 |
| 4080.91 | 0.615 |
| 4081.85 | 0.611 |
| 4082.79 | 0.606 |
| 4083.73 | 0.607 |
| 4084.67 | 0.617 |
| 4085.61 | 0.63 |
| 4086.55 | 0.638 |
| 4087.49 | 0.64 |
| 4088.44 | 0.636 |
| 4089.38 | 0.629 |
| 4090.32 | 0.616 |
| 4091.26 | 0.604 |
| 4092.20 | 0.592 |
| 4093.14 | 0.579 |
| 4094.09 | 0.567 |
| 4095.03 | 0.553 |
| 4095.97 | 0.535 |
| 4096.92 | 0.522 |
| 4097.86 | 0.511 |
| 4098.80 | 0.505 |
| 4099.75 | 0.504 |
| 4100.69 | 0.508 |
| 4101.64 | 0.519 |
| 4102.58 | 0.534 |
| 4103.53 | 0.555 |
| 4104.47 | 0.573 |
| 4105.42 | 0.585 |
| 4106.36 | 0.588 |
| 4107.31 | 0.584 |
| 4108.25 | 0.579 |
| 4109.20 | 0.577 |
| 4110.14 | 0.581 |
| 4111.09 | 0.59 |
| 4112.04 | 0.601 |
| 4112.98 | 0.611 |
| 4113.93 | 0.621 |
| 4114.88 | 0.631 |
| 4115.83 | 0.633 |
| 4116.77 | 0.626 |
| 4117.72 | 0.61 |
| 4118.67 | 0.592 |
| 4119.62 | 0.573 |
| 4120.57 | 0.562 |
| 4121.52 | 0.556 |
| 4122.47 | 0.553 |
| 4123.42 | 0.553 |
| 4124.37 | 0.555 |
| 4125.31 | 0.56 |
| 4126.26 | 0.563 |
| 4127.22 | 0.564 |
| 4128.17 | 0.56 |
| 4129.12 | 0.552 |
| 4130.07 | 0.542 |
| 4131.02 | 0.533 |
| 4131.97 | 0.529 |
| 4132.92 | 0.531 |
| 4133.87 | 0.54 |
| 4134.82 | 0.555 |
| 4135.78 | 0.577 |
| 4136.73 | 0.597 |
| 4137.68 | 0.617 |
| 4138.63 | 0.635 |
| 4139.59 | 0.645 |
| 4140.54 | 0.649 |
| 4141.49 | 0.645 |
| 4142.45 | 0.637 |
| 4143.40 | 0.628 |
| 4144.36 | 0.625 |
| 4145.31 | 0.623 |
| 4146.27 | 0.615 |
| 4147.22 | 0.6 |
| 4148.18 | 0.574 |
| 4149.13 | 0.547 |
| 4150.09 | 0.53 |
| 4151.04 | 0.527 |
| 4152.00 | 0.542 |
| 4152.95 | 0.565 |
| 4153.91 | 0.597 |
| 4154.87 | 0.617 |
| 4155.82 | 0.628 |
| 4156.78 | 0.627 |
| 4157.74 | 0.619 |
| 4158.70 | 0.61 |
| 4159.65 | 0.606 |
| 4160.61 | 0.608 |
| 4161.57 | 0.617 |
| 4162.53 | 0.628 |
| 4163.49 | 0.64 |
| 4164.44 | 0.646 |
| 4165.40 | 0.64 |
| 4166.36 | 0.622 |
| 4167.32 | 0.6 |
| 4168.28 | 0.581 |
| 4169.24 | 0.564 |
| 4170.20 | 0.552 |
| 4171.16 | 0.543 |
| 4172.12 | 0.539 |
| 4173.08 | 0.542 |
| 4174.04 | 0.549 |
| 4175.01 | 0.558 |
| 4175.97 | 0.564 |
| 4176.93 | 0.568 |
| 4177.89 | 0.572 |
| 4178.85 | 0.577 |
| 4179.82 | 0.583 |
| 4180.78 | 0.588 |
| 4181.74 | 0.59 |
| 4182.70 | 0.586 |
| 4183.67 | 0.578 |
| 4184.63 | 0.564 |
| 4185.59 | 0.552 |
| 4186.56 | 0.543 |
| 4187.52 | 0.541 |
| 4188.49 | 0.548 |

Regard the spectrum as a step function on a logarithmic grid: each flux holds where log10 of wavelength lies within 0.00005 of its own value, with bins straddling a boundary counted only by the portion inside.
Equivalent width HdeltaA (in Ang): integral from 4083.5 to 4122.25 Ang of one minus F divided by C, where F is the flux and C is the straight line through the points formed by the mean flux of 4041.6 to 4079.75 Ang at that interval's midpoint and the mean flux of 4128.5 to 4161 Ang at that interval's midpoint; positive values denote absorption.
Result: 0.1 Ang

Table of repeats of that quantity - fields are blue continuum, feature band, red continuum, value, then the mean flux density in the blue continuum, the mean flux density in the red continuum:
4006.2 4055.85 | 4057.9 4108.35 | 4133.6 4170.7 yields 1.30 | 0.59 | 0.602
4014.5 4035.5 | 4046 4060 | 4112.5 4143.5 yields 0.51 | 0.593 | 0.585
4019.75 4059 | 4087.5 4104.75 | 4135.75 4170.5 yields 0.97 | 0.581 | 0.606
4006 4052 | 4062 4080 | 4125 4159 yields 0.22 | 0.591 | 0.586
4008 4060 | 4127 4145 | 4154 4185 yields 0.08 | 0.59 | 0.591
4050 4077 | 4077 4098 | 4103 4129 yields -0.47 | 0.581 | 0.582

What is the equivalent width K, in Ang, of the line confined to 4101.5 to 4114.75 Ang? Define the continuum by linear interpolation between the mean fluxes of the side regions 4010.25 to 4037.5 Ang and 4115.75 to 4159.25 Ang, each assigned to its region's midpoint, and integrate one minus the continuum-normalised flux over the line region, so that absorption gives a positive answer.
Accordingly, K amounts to 0.16 Ang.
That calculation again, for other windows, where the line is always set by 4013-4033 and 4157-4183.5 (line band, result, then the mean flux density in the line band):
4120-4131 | 0.7 Ang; 0.555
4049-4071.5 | 0.5 Ang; 0.586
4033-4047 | 0.4 Ang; 0.581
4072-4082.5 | 0.3 Ang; 0.578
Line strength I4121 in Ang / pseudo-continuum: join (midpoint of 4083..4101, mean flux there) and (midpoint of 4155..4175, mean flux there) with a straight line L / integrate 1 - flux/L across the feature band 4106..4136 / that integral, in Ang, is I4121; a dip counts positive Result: 0.6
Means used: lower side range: 0.58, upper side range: 0.597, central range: 0.574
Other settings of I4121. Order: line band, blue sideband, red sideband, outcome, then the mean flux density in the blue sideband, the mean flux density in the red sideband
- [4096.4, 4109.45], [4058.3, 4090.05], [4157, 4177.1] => 1.1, 0.594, 0.591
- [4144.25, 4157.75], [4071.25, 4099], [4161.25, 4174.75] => 0.0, 0.584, 0.589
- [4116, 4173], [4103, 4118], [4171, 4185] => -0.6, 0.596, 0.567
